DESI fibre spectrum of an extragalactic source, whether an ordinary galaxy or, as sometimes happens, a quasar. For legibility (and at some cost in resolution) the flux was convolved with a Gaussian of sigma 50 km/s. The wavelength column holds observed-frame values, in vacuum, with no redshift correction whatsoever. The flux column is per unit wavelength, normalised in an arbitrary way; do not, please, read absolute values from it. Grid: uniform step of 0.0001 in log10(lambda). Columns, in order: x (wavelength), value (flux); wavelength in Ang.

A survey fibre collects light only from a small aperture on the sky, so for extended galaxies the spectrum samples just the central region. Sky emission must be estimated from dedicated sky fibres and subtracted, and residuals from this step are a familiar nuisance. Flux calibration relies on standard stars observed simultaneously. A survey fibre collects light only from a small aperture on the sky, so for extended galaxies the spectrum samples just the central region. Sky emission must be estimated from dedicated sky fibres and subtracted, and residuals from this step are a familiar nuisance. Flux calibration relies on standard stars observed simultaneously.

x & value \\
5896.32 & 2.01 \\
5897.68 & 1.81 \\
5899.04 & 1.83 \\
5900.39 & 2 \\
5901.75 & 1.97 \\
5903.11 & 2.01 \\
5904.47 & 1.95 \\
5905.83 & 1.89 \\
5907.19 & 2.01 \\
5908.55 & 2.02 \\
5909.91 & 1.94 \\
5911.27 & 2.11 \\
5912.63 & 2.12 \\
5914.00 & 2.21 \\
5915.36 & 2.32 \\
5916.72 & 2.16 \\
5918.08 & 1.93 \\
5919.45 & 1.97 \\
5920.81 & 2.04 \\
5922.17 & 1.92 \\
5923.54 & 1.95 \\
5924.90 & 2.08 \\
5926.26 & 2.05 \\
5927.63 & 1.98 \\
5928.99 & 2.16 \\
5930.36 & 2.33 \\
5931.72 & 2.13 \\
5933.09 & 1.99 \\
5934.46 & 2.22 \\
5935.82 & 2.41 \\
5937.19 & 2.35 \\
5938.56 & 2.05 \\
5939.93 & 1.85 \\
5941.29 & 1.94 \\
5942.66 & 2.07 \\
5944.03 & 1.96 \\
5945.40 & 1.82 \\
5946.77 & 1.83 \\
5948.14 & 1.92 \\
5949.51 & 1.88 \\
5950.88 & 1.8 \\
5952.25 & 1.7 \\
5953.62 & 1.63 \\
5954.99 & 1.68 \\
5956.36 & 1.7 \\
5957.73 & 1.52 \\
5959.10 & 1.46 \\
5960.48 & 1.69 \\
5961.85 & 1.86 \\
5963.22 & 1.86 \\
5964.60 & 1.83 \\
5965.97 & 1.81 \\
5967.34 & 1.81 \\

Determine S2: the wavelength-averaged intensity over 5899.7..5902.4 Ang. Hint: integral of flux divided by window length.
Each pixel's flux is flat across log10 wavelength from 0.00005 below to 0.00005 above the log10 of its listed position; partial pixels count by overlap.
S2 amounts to 1.99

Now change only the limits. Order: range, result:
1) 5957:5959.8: 1.49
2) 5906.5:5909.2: 2.01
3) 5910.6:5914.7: 2.14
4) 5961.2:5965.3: 1.85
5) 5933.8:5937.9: 2.33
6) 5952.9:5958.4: 1.63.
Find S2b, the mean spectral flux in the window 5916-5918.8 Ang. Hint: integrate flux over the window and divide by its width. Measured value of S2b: 2.05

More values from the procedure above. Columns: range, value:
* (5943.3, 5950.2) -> 1.88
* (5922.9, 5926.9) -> 2.03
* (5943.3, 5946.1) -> 1.89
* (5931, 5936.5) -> 2.19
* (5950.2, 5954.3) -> 1.71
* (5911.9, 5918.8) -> 2.14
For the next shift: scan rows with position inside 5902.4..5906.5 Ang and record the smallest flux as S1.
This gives 1.89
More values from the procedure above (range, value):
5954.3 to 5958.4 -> 1.52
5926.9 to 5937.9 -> 1.98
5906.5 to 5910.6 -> 1.94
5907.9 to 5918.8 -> 1.93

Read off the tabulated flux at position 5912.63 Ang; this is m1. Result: 2.12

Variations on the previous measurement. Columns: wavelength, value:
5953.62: 1.63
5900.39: 2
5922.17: 1.92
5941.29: 1.94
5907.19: 2.01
